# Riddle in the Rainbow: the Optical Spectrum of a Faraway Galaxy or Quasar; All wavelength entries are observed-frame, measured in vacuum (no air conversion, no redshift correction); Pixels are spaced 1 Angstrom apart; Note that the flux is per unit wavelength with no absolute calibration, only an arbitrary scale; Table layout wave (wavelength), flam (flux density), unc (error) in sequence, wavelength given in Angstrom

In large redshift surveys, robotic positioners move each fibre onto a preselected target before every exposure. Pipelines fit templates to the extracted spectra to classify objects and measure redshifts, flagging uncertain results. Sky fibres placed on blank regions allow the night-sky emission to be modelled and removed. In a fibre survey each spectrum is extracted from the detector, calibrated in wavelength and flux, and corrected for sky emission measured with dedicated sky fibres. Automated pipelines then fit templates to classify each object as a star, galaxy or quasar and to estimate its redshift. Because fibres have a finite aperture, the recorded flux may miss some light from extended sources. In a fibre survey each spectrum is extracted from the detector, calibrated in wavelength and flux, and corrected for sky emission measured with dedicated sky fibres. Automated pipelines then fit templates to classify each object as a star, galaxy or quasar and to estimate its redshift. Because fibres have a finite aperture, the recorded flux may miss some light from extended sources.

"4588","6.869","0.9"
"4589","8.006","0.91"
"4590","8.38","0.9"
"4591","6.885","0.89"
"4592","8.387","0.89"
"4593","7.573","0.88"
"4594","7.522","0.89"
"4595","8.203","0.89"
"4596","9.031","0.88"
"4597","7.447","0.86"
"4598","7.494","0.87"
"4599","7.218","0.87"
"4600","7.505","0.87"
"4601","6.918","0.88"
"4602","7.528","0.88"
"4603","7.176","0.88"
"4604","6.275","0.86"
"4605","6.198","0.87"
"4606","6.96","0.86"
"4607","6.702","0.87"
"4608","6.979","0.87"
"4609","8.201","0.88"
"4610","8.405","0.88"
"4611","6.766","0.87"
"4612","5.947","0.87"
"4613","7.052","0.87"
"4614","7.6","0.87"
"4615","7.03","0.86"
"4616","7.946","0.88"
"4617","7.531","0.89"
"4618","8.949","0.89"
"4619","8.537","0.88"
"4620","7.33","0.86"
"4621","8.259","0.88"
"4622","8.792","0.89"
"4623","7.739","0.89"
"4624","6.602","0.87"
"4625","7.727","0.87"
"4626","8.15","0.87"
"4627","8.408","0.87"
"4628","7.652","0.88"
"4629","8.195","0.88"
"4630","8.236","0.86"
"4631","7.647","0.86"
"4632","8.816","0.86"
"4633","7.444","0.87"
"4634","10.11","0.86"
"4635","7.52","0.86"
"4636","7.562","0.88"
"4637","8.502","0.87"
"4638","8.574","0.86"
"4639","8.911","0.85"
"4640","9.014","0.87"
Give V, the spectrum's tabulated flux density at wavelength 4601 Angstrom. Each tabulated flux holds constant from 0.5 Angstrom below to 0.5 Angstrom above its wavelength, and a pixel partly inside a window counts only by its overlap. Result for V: 6.918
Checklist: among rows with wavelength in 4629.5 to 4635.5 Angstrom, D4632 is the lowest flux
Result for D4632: 7.444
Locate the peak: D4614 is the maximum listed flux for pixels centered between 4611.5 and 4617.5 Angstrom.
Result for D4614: 7.946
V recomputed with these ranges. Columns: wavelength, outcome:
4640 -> 9.014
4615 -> 7.03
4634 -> 10.11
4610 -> 8.405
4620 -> 7.33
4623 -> 7.739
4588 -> 6.869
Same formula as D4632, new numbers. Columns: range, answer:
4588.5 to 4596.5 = 6.885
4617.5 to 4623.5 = 7.33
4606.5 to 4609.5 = 6.702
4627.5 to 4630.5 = 7.652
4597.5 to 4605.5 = 6.198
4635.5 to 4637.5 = 7.562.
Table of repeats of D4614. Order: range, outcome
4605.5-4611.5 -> 8.405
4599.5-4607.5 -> 7.528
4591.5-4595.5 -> 8.387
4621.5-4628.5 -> 8.792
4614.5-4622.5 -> 8.949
